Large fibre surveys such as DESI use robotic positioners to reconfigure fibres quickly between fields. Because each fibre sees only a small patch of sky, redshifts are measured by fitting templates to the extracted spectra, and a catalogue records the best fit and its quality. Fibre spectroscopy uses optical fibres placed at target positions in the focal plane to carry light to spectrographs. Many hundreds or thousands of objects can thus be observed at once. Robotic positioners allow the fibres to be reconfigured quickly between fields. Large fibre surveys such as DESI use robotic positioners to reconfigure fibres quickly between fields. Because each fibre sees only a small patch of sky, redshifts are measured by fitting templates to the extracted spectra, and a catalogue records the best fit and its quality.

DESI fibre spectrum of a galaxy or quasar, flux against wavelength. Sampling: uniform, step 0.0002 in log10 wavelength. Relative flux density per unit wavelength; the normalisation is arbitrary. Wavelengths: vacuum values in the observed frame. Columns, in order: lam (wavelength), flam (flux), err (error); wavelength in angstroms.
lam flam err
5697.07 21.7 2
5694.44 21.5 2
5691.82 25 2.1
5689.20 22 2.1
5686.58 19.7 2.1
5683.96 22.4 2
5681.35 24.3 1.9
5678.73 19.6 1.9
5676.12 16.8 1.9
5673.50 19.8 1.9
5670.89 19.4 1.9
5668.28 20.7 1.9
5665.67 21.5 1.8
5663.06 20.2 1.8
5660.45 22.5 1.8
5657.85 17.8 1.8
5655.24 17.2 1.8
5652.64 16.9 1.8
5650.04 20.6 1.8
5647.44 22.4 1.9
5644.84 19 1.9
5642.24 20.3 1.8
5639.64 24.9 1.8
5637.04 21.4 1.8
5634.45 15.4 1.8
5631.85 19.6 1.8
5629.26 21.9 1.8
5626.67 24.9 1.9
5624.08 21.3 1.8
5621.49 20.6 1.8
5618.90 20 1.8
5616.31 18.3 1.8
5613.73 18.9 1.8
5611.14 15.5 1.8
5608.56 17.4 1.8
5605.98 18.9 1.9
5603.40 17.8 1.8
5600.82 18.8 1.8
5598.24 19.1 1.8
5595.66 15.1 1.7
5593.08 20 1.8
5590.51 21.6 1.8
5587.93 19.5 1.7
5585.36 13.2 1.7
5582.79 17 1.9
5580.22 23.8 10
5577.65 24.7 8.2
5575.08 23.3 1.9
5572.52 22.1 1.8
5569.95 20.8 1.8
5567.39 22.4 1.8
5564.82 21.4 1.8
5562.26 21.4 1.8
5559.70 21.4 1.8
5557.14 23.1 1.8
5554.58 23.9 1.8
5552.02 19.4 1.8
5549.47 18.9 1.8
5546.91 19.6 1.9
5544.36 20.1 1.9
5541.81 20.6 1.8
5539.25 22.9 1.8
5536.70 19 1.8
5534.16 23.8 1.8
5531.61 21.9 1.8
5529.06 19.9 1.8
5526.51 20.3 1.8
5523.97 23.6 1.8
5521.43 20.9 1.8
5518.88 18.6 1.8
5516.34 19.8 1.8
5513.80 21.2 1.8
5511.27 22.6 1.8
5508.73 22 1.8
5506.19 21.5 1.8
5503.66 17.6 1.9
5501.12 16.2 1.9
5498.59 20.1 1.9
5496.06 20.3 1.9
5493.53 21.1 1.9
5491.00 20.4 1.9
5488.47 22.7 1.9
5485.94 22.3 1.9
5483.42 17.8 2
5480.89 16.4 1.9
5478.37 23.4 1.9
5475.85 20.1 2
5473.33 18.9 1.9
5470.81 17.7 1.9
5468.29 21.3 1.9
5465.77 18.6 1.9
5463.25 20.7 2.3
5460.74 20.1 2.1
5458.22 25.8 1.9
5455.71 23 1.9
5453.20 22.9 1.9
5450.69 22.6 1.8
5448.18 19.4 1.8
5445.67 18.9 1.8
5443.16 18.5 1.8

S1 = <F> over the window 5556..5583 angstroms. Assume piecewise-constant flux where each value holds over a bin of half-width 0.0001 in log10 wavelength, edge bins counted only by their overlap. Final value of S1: 22.1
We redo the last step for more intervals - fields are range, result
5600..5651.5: 19.9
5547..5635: 20.1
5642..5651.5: 20.5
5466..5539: 20.4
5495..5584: 21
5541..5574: 21.2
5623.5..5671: 20.4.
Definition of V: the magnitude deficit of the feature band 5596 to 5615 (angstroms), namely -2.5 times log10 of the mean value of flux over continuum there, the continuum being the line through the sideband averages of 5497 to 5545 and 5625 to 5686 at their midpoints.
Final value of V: 0.147 mag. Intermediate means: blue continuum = 20.7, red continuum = 20.4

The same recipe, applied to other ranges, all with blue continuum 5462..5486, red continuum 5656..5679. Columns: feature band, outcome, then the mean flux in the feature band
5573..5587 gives -0.043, 20.5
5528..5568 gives -0.083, 21.2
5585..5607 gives 0.073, 18.4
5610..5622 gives 0.065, 18.6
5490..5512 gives -0.029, 20.1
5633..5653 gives -0.028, 20.3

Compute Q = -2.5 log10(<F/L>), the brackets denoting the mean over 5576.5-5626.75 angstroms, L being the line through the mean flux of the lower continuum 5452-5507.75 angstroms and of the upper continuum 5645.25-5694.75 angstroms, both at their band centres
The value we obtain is 0.07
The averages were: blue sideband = 20.4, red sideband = 20.5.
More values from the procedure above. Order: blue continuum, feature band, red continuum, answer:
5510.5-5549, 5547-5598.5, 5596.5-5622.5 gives -0.05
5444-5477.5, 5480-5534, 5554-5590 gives 0.03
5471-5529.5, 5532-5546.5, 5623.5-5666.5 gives -0.05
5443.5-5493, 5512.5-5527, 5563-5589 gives 0.00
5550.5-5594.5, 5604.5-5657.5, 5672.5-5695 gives 0.08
